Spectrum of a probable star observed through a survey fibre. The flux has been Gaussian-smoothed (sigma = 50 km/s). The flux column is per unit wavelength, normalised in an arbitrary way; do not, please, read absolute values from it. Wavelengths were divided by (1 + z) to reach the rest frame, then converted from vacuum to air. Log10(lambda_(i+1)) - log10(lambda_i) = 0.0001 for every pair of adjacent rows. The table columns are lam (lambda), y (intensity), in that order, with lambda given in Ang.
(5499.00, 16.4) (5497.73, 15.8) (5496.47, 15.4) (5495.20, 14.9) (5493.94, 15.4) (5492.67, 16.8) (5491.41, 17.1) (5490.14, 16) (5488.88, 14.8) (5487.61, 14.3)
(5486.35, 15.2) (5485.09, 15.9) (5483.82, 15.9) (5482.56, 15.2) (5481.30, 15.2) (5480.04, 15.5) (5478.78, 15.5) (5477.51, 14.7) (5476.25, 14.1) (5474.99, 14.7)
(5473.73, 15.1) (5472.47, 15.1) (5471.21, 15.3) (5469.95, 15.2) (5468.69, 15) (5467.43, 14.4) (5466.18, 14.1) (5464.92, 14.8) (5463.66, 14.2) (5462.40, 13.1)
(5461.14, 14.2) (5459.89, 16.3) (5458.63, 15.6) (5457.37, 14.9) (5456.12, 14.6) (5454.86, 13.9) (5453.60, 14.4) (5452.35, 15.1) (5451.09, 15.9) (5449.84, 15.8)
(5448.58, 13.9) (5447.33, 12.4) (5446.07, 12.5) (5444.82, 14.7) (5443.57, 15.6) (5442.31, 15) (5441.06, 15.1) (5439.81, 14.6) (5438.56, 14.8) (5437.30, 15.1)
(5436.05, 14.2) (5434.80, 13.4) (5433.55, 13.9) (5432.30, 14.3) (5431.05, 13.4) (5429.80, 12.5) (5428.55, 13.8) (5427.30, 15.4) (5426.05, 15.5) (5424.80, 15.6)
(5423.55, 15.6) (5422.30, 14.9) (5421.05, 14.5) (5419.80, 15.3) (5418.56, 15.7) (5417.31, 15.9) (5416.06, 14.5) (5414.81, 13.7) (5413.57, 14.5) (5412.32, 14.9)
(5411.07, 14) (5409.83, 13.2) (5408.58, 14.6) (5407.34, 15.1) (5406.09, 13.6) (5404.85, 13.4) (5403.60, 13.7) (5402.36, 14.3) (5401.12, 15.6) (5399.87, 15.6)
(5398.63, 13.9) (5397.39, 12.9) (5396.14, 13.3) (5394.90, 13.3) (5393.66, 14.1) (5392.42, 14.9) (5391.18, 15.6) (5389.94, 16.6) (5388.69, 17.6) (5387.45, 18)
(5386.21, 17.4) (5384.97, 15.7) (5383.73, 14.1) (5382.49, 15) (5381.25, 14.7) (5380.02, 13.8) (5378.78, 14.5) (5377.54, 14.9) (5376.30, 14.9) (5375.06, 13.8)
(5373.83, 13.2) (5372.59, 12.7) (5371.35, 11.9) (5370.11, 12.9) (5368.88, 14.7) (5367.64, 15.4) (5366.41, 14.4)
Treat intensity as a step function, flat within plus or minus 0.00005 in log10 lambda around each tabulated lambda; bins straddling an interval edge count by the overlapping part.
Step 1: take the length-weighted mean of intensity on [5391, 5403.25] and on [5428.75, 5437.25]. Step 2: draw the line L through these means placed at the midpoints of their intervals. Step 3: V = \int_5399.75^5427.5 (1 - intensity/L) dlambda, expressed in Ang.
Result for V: -1.3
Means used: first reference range 14.3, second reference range 13.7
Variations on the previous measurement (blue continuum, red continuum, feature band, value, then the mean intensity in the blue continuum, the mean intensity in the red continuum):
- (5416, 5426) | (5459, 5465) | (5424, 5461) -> 0.83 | 15.3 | 14.5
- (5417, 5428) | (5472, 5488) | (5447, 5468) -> 0.85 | 15.3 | 15.1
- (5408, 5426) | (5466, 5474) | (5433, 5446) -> 0.26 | 14.8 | 14.9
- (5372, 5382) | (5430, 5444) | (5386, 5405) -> -1.09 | 14.1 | 14.4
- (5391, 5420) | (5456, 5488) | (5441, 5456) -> 0.24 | 14.4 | 14.9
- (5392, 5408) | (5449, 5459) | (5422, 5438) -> 0.19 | 14.1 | 15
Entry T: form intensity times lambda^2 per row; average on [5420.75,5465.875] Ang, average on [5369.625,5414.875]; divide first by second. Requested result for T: 1.0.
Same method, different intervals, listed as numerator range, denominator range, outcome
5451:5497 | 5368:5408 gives 1.07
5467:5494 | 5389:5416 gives 1.10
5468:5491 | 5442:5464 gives 1.05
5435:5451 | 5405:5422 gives 1.01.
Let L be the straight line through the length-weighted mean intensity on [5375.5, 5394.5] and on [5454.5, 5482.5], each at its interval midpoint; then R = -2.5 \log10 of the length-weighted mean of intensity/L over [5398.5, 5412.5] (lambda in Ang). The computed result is 0.07 mag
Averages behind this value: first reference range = 15.4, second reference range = 14.8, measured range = 14.3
